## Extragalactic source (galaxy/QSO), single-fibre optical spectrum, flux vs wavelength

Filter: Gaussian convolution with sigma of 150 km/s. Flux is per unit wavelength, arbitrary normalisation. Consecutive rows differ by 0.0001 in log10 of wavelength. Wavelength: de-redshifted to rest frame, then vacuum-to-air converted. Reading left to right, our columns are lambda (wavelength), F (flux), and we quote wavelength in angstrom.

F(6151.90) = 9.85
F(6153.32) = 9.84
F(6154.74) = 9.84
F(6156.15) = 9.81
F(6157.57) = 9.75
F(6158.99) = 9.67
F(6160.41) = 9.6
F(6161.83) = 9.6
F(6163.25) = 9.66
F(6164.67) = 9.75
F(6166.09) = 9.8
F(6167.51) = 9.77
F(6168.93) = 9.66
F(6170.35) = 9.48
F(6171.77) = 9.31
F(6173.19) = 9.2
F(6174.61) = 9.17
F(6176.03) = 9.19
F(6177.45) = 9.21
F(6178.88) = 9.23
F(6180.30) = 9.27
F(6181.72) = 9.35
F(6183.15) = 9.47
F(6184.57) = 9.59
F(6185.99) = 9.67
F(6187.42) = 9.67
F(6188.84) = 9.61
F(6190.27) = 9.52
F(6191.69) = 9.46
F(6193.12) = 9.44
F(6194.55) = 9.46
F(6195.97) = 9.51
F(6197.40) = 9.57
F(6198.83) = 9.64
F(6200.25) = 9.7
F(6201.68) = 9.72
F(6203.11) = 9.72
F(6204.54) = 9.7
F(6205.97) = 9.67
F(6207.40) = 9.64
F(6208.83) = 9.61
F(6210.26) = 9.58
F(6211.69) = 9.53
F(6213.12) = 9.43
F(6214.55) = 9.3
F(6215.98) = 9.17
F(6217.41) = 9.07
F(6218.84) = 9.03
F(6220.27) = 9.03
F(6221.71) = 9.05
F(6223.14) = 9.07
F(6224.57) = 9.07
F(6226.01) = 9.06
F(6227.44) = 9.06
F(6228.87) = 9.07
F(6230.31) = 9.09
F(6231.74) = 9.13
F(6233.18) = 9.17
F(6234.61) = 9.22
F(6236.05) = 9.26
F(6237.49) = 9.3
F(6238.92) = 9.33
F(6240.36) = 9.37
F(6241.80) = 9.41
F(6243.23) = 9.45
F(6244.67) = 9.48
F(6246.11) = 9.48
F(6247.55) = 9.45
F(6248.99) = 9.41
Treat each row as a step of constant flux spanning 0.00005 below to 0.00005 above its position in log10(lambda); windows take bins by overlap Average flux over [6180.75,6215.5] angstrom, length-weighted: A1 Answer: 9.56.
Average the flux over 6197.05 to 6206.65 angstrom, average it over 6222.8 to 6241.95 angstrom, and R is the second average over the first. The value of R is 0.9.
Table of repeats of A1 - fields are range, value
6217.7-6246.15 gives 9.2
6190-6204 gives 9.58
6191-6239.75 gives 9.35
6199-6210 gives 9.67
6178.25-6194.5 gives 9.48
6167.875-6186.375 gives 9.38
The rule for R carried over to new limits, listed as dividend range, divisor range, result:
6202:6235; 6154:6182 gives 0.98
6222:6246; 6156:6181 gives 0.97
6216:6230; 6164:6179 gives 0.96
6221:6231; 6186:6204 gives 0.95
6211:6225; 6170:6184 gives 0.99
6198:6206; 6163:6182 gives 1.03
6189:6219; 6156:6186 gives 1.00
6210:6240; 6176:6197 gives 0.97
